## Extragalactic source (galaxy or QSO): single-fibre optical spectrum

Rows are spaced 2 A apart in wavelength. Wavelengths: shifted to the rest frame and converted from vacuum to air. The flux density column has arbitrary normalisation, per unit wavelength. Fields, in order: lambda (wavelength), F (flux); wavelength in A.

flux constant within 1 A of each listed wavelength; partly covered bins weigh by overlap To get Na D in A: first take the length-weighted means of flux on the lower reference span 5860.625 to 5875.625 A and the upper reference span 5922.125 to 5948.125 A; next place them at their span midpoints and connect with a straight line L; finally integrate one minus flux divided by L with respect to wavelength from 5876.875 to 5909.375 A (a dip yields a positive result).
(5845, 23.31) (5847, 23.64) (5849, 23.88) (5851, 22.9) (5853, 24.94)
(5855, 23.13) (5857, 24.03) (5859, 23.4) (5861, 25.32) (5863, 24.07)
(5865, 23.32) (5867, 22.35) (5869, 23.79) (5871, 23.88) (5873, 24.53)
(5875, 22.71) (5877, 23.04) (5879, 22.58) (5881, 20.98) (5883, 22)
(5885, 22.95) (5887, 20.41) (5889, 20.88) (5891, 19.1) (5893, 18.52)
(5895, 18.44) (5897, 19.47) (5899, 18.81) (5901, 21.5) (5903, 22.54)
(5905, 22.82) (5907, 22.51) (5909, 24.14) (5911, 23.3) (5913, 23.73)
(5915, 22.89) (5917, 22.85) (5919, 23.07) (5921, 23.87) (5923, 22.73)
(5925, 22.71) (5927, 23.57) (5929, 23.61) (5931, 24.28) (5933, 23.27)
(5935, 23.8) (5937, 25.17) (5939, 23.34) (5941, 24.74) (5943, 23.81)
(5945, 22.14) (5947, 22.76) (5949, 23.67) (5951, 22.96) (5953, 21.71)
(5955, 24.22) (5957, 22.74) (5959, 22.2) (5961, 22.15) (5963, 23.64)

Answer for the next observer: 3.48 A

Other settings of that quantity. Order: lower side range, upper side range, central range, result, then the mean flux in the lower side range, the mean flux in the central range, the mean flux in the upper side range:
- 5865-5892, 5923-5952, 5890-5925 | 1.69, 22.3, 21.8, 23.5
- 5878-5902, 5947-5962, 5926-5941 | -1.28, 20.5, 23.9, 22.8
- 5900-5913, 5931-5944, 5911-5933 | 0.12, 22.9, 23.3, 24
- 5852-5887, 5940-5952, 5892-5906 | 1.80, 23.3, 20.3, 23.3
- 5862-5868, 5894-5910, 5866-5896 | 0.91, 23.2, 21.7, 21.3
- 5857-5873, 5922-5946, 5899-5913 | 0.65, 23.8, 22.6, 23.6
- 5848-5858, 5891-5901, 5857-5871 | -0.72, 23.8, 23.7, 19.1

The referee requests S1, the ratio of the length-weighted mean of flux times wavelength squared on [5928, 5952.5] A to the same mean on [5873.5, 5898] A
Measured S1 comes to 1.1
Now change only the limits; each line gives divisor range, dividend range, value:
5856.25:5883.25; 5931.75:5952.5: 1.03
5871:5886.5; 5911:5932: 1.04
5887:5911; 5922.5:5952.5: 1.14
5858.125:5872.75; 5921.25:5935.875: 1.01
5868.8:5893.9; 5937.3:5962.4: 1.08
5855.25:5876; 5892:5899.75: 0.80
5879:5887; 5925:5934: 1.10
